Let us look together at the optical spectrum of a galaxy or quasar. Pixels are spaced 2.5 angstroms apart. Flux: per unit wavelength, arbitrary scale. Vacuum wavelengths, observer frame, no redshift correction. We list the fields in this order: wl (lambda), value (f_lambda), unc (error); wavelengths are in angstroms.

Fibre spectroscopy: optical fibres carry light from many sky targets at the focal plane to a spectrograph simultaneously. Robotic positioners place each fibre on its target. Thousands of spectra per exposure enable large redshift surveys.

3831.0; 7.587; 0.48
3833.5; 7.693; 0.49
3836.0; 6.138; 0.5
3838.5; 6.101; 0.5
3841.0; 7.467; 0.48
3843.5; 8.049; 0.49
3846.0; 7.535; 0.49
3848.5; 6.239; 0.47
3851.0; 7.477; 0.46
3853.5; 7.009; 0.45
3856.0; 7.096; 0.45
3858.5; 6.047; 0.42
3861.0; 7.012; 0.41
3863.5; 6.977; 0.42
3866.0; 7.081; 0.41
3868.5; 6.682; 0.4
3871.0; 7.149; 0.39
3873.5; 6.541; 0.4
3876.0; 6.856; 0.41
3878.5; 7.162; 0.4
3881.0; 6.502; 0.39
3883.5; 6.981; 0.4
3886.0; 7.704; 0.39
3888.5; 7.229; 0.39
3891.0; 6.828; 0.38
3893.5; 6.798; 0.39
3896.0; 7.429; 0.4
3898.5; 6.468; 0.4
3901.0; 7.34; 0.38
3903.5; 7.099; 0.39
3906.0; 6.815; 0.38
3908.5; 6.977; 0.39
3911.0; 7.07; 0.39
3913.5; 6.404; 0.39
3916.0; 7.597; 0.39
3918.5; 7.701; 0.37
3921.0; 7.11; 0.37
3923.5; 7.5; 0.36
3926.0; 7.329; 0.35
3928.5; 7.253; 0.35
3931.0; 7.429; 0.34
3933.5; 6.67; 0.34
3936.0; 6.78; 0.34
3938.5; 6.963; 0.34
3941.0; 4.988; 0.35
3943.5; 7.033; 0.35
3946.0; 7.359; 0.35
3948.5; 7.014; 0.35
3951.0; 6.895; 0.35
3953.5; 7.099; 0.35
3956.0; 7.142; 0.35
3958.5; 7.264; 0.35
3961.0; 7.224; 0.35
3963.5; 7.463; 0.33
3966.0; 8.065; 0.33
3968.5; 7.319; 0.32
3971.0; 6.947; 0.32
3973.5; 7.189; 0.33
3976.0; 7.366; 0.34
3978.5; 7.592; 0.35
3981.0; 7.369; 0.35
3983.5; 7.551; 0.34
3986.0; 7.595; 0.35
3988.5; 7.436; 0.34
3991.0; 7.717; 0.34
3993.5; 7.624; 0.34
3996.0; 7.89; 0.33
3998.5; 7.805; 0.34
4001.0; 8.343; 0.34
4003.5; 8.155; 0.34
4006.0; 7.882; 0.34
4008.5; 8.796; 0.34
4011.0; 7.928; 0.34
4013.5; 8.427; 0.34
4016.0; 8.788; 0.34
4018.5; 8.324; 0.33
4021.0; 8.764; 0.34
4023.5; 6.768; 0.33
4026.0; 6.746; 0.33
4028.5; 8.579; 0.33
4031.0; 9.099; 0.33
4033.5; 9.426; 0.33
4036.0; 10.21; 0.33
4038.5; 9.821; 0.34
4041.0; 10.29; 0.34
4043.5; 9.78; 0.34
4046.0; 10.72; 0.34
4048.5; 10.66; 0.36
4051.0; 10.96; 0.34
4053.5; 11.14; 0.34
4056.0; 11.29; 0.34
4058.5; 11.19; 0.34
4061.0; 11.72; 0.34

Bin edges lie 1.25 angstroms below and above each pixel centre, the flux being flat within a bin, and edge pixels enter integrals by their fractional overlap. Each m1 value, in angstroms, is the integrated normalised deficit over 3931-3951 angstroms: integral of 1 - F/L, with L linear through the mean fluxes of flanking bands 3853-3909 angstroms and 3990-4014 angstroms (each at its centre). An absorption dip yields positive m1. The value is 2.0 angstroms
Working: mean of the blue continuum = 6.95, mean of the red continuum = 8.05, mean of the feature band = 6.75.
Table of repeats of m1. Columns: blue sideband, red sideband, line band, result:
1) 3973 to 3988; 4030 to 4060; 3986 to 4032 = 3.6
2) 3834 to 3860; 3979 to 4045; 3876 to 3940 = 3.3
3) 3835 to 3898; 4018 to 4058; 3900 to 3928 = 1.9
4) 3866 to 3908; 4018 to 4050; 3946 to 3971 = 2.5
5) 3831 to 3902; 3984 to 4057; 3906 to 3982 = 7.6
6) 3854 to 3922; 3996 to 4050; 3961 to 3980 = 1.6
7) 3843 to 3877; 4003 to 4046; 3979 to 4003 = 1.9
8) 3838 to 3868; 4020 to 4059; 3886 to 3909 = 1.9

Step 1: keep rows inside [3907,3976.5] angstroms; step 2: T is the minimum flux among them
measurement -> 4.988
